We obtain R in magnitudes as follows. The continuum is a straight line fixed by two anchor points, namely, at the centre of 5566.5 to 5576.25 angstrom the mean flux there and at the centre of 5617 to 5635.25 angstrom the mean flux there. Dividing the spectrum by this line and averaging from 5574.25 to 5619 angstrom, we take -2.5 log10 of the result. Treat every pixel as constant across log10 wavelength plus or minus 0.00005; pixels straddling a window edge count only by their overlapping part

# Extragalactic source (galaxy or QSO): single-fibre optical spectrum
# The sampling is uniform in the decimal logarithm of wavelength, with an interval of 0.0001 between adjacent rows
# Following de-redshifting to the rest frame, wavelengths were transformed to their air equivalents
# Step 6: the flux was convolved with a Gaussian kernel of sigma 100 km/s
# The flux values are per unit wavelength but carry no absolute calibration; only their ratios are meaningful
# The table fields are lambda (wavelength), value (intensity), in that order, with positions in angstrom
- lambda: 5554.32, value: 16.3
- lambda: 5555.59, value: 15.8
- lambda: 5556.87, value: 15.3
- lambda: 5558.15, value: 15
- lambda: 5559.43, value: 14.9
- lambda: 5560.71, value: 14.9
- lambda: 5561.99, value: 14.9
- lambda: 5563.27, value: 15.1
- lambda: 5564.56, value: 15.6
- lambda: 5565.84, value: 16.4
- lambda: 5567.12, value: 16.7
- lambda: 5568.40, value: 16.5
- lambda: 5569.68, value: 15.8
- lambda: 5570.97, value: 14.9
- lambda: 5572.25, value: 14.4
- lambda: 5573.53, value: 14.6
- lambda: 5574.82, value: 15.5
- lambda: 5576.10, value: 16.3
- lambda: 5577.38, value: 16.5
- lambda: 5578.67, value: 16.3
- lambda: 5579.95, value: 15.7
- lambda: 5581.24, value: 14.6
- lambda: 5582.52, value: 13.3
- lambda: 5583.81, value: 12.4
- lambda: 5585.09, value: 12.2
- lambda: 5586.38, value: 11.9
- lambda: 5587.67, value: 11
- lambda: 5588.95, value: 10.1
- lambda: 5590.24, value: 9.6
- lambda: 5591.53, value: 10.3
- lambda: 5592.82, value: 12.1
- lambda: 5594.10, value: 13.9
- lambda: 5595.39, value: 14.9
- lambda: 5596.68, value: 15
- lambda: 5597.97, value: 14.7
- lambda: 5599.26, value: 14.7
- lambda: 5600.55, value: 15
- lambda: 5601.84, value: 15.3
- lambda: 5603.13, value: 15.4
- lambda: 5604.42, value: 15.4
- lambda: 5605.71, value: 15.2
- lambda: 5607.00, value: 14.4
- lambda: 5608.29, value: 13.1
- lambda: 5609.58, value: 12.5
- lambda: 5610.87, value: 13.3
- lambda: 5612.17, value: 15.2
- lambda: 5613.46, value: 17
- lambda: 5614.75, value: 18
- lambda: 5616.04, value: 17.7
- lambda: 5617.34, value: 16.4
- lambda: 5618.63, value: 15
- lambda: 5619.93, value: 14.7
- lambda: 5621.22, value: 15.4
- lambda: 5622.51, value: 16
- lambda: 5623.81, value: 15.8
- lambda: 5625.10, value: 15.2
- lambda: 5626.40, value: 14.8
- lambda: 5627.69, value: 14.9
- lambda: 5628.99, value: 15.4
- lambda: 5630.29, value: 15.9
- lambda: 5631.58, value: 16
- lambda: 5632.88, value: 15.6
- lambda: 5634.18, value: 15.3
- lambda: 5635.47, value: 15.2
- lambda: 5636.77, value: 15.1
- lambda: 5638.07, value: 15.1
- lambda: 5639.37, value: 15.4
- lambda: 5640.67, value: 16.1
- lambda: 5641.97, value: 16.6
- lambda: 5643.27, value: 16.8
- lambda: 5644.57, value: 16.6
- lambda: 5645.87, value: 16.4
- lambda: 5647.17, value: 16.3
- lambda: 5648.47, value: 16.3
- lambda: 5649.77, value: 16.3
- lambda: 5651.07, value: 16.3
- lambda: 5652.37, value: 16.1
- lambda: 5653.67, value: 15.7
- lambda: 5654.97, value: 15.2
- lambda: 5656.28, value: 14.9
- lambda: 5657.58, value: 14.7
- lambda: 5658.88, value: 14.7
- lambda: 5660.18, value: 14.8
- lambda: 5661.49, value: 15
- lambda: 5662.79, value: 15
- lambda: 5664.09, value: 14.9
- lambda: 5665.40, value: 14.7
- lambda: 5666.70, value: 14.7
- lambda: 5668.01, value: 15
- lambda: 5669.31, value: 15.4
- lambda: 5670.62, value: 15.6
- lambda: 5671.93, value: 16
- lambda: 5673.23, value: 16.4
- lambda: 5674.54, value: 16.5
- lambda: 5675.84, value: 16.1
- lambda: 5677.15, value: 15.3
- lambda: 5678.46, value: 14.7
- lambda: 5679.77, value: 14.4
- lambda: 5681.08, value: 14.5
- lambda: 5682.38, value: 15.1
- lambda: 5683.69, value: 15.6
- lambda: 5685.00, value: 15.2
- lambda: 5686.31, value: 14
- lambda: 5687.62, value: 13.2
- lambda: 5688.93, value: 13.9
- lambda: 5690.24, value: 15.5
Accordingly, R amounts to 0.09 mag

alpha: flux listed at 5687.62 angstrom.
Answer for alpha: 13.2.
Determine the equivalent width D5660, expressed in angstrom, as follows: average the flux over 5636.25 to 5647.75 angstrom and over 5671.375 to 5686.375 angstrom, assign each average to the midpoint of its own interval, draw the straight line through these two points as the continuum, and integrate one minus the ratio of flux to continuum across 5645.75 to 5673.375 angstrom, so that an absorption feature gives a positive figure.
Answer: 0.5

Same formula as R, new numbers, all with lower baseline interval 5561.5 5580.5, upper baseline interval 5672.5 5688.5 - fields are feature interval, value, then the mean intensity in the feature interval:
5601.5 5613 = 0.08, 14.4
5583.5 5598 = 0.26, 12.2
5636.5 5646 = -0.05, 16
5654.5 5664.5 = 0.02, 14.9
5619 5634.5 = 0.00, 15.4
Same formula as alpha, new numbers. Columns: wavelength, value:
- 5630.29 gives 15.9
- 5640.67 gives 16.1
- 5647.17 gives 16.3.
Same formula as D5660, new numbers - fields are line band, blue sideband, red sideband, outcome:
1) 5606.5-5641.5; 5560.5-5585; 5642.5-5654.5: 1.30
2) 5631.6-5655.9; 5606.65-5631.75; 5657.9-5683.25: -1.00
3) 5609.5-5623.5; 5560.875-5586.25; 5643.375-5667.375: -0.36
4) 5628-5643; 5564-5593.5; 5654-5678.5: -0.80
